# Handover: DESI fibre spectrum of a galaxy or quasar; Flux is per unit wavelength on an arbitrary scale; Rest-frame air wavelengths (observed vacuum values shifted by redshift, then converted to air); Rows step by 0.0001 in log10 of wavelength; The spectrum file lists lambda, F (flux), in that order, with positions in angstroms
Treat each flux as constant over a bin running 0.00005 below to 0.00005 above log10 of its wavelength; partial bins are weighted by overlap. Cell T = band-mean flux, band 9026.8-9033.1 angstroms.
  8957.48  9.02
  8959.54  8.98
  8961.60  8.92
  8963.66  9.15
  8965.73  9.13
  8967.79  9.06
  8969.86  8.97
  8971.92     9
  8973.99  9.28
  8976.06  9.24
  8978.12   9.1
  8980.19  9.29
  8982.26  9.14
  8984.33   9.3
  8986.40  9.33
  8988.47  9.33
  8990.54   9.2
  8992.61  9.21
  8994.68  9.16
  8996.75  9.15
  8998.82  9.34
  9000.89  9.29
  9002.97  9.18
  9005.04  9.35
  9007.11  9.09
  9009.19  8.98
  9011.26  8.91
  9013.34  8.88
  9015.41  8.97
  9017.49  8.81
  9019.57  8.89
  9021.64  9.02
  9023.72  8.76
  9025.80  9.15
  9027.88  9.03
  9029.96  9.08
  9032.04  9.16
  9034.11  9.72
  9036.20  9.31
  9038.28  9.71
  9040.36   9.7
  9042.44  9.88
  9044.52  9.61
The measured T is 9.1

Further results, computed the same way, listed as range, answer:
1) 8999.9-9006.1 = 9.27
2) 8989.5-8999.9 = 9.22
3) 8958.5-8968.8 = 9.06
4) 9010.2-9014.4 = 8.91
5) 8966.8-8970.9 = 9.02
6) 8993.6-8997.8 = 9.17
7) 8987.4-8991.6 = 9.26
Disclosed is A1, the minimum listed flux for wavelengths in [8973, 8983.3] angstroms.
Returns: 9.1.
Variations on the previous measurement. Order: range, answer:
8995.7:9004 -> 9.15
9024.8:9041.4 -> 9.03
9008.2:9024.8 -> 8.76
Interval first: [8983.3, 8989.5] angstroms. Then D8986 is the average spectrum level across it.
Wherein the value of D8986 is 9.32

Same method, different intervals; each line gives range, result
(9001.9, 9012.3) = 9.1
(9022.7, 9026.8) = 8.95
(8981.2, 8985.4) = 9.21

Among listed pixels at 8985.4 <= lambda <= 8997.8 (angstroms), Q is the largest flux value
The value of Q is 9.33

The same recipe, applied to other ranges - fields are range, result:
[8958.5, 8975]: 9.28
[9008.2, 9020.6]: 8.98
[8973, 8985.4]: 9.3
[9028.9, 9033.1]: 9.16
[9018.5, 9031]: 9.15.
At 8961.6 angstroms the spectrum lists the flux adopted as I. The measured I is 8.92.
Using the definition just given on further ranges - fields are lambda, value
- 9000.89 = 9.29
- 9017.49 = 8.81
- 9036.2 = 9.31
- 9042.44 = 9.88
